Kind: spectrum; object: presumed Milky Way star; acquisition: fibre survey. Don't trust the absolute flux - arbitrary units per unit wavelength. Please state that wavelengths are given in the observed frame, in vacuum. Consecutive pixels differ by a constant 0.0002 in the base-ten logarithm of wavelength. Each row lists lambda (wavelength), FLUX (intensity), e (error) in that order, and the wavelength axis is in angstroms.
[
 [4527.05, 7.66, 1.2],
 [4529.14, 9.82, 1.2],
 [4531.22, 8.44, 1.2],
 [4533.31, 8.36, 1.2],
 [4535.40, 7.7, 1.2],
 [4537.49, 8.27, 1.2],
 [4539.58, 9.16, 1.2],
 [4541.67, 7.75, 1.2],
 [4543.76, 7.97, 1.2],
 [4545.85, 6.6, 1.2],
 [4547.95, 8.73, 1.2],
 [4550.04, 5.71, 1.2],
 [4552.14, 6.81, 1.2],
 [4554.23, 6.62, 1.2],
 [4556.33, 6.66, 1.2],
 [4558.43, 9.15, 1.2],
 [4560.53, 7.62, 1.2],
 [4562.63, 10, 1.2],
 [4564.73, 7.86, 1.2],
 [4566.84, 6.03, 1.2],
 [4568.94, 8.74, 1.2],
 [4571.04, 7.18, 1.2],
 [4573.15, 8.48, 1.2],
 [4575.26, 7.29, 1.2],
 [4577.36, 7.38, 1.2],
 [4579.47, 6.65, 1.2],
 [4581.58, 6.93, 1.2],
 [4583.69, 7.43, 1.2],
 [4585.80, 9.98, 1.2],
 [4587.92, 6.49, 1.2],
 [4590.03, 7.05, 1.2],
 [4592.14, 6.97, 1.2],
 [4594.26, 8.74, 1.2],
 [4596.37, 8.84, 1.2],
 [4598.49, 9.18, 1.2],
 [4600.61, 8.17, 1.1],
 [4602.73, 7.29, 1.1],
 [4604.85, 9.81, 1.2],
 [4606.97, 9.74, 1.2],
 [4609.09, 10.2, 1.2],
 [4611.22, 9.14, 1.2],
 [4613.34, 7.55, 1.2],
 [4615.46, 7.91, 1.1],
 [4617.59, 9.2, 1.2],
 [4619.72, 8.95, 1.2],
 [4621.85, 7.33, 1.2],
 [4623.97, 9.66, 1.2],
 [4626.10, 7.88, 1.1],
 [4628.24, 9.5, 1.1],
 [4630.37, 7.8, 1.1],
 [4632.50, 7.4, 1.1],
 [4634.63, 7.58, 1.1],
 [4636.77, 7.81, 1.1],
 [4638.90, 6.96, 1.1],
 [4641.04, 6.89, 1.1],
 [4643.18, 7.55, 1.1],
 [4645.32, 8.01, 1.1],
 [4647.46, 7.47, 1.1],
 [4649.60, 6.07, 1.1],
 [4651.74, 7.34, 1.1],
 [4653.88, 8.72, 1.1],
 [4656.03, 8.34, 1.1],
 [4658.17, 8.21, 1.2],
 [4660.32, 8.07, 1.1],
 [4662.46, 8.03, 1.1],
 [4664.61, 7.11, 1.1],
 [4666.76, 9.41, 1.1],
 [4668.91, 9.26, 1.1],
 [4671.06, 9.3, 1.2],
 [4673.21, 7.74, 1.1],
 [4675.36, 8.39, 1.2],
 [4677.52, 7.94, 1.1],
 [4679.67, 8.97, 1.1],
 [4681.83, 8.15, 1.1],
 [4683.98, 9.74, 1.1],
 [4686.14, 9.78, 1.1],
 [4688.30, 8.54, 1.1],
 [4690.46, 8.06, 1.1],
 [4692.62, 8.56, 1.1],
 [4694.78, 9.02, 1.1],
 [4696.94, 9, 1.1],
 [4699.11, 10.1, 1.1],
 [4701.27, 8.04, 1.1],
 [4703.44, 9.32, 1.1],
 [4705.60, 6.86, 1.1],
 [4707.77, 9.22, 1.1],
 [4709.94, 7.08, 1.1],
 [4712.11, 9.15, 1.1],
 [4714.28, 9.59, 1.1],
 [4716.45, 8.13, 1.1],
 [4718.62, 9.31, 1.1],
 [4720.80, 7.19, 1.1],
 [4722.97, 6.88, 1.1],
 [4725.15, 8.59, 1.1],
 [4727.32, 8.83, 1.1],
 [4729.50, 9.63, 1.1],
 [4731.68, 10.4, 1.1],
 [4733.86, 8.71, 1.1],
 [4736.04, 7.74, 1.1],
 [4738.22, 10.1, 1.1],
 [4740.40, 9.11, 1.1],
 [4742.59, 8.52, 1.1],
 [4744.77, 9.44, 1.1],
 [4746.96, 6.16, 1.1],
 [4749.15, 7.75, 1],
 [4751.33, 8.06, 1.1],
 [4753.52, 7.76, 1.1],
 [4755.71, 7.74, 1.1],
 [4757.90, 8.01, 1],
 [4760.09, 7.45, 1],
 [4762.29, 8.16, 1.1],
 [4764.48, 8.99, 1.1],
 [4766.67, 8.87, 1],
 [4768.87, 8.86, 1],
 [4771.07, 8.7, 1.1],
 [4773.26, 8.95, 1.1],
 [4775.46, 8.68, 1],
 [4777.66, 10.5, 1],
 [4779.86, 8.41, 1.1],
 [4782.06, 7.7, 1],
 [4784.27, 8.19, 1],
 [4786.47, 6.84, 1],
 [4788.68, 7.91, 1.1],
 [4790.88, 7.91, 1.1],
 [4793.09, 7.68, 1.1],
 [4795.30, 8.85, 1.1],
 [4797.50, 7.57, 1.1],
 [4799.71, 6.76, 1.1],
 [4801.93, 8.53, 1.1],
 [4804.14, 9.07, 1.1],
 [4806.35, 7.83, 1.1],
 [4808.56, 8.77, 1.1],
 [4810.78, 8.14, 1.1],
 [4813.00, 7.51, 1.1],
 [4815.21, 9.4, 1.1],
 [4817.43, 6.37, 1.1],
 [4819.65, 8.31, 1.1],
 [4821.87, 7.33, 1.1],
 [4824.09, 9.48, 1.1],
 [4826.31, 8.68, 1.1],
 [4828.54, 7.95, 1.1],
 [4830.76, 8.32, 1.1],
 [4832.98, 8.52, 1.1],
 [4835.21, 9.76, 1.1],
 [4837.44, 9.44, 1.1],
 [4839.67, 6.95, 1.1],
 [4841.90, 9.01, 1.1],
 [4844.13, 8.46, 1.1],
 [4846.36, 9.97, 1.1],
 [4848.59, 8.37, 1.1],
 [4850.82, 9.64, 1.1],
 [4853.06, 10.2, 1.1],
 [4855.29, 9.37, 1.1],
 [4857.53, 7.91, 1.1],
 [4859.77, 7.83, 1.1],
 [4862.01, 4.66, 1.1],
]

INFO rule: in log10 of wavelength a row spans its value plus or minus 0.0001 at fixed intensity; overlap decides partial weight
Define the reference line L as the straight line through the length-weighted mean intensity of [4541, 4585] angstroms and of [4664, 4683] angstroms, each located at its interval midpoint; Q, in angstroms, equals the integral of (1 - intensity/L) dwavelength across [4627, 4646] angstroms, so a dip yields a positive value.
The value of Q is 1.1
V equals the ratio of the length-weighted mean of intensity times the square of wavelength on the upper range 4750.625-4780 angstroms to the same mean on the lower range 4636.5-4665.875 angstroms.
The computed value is 1.17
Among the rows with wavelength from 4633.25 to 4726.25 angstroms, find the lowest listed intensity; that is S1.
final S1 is 6.07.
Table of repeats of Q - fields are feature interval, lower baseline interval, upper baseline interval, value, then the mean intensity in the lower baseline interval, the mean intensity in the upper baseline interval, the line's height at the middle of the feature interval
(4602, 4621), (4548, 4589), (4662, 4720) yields -2.2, 7.56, 8.66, 7.94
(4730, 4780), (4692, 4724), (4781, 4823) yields -2.3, 8.5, 7.93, 8.21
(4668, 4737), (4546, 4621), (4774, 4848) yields -4.2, 8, 8.33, 8.17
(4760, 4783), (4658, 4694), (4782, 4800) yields -2.4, 8.56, 7.76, 7.89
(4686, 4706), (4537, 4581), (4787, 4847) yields -1.9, 7.64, 8.29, 7.98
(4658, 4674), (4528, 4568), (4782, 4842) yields -0.8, 7.86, 8.16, 7.99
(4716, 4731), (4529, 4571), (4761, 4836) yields -0.5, 7.84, 8.33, 8.18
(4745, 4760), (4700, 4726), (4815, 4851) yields 1.2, 8.29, 8.54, 8.37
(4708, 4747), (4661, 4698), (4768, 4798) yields -0.7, 8.64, 8.35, 8.51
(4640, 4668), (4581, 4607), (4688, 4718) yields 2.1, 8.16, 8.63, 8.42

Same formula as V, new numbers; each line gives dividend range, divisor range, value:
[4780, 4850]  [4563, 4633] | 1.11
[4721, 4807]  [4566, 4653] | 1.12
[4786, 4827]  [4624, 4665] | 1.11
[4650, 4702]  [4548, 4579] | 1.19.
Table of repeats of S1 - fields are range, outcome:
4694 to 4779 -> 6.16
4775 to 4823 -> 6.37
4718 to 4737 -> 6.88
